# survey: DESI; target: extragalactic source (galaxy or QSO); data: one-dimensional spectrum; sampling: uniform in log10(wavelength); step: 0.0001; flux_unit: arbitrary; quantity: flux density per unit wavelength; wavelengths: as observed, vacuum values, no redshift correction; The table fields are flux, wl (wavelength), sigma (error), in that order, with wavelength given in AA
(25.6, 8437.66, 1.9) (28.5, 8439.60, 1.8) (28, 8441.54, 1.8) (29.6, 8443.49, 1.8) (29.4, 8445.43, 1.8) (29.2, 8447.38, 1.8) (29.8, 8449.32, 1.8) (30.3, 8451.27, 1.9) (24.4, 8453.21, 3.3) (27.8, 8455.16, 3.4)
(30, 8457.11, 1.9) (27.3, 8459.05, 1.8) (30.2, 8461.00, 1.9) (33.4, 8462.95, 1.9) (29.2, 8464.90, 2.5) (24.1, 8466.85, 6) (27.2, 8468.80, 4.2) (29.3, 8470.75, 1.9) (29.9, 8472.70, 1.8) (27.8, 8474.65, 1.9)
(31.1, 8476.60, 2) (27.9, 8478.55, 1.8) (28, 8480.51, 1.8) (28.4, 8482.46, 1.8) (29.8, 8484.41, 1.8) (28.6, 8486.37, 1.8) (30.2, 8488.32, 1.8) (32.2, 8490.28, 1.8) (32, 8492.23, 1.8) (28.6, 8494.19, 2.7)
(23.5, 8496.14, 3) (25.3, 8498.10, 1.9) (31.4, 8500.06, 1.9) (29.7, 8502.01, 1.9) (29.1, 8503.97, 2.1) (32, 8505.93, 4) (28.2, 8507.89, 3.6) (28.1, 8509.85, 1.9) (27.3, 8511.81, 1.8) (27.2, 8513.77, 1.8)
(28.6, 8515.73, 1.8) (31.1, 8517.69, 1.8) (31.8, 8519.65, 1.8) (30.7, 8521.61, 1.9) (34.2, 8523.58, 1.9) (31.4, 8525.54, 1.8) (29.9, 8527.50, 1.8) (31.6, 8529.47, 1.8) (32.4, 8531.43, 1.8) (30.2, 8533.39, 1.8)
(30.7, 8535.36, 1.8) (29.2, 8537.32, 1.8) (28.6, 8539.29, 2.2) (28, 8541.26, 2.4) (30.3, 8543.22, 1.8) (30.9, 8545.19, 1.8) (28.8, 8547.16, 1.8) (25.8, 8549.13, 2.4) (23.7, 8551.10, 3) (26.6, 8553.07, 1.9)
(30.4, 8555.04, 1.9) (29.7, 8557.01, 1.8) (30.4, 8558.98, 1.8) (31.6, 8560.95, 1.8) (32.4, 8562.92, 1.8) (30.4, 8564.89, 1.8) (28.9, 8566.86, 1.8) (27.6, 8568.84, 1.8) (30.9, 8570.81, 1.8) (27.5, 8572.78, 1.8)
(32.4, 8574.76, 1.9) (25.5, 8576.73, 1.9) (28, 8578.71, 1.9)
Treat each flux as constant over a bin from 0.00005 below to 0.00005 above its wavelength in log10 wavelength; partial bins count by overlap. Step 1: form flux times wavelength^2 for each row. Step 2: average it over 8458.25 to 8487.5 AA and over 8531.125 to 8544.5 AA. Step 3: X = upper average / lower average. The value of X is 1.05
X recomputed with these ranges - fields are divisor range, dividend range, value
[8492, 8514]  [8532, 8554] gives 1.01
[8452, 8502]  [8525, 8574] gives 1.04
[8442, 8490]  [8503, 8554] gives 1.03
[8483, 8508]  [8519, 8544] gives 1.06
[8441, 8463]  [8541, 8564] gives 1.03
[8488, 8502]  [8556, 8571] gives 1.06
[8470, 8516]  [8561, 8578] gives 1.04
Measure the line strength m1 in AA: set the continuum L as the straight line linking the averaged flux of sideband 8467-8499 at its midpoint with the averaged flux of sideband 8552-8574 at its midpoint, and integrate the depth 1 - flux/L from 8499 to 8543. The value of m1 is -1.41 AA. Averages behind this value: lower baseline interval 28.6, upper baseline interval 29.7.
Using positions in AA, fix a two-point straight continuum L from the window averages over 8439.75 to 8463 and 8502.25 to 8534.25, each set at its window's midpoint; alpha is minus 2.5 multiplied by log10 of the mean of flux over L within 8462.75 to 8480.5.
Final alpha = 0.03 mag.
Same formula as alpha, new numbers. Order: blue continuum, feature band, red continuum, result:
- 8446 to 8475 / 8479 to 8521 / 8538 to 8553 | -0.029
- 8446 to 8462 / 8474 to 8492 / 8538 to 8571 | -0.026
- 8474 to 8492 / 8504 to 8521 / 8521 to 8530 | 0.058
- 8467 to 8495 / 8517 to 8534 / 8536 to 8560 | -0.099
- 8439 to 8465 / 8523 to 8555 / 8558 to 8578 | 0.003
